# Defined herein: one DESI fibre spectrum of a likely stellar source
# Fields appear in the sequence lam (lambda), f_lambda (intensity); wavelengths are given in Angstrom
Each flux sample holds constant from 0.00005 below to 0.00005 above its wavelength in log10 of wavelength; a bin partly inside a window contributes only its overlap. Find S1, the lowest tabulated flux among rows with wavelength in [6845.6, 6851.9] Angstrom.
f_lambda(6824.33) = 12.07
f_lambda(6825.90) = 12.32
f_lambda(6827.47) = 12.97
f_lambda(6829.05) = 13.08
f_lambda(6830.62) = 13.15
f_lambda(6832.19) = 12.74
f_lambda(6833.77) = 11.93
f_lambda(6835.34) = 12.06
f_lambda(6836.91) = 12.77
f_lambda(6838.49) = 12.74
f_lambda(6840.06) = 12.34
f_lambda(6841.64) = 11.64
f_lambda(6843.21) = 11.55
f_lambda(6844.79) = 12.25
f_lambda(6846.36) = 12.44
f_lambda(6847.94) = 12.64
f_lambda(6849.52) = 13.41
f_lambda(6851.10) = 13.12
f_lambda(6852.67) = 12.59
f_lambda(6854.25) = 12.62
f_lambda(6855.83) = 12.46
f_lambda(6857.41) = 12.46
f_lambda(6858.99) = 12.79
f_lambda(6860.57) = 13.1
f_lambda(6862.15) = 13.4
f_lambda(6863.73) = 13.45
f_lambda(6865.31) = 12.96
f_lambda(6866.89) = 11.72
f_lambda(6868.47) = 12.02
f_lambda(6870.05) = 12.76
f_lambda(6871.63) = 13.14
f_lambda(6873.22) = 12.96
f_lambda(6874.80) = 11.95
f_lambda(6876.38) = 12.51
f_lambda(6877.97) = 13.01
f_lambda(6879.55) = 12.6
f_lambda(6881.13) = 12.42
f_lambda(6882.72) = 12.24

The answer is 12.44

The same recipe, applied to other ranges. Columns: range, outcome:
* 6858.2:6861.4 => 12.79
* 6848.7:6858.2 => 12.46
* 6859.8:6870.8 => 11.72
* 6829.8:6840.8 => 11.93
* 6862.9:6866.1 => 12.96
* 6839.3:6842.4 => 11.64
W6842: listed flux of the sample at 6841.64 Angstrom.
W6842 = 11.64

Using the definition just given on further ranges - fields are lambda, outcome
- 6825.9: 12.32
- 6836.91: 12.77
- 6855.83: 12.46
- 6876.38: 12.51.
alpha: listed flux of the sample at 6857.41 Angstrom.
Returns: 12.46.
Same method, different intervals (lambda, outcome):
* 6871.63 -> 13.14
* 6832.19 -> 12.74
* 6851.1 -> 13.12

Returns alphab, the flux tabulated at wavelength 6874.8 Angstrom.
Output 11.95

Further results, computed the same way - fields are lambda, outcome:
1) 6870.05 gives 12.76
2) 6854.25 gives 12.62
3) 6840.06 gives 12.34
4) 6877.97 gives 13.01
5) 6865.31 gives 12.96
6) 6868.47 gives 12.02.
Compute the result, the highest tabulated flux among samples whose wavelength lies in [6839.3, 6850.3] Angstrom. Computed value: 13.41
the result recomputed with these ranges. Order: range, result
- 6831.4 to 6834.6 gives 12.74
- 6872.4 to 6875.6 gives 12.96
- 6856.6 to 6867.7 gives 13.45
